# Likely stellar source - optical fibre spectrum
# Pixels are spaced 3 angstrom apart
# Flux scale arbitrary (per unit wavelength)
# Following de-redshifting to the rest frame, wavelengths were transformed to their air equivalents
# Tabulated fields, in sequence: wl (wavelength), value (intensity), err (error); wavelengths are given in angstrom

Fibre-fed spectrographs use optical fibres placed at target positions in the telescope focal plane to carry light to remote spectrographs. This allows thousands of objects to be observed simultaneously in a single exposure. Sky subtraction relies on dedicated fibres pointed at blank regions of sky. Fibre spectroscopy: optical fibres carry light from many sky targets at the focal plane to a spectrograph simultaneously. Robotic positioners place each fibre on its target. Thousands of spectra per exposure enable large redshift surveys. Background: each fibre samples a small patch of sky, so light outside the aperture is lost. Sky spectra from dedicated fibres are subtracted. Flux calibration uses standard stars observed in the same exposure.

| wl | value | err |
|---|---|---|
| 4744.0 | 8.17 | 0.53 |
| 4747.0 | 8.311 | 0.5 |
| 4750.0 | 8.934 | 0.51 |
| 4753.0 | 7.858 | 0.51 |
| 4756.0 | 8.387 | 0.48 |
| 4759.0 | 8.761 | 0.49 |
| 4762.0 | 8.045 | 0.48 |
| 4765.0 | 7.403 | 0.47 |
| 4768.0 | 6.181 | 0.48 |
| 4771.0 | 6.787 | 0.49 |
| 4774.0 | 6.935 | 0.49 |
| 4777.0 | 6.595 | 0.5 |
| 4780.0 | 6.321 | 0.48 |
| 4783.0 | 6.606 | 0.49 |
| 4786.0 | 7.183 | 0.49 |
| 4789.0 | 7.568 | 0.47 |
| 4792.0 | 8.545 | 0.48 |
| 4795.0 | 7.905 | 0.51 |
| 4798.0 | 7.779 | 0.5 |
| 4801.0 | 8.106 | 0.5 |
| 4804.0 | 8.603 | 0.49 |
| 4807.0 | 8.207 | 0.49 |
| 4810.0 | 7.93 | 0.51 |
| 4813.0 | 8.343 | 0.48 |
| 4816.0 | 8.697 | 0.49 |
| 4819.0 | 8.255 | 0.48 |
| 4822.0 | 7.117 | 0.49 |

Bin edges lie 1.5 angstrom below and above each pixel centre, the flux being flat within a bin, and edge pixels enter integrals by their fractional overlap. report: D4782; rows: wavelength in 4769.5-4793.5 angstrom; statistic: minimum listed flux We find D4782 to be 6.321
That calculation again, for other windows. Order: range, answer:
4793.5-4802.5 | 7.779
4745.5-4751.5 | 8.311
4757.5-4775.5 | 6.181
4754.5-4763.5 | 8.045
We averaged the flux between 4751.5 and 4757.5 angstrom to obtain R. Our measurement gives 8.12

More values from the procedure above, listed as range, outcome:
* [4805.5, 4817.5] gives 8.29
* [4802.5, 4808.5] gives 8.4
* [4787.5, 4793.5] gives 8.06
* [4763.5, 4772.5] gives 6.79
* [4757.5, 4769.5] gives 7.6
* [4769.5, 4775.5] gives 6.86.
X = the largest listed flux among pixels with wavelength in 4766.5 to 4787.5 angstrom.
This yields 7.183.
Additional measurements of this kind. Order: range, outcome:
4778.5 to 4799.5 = 8.545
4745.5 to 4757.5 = 8.934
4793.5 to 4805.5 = 8.603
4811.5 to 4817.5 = 8.697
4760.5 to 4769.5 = 8.045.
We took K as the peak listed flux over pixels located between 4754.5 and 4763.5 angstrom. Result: 8.761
